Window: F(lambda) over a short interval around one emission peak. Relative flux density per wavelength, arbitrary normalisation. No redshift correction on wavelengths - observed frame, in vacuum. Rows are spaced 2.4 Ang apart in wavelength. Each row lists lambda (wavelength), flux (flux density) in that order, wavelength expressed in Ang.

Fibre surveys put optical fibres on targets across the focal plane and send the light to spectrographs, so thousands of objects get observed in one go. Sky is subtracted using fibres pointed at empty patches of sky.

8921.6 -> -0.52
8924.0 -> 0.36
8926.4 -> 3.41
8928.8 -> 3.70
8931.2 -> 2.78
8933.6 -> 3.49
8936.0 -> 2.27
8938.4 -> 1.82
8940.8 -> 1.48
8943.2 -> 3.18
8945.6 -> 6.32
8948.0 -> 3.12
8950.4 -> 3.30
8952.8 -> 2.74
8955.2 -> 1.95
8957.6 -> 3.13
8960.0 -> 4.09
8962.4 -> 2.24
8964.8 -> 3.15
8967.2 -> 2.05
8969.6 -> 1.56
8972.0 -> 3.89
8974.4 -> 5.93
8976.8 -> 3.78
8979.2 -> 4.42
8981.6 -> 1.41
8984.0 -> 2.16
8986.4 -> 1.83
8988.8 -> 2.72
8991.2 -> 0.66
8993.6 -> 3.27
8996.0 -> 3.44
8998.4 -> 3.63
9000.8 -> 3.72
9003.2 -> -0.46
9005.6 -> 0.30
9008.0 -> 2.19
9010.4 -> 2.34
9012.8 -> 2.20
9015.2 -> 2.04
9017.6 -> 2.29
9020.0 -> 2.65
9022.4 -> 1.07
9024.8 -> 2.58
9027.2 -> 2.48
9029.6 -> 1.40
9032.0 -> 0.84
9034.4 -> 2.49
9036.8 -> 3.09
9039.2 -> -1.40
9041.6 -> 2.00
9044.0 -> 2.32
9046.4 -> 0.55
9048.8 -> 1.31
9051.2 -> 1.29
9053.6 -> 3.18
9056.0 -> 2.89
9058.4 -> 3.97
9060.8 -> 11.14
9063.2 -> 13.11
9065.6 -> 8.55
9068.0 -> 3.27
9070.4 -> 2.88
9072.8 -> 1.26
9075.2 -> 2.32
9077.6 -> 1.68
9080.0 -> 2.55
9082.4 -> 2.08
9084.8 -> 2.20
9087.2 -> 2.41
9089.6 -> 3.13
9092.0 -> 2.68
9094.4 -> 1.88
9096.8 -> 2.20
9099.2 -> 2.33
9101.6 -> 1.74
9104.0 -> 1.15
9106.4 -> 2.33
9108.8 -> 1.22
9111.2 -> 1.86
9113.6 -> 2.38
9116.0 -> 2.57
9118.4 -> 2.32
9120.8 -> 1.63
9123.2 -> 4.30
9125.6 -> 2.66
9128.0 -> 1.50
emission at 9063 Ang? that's [O III] 5007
